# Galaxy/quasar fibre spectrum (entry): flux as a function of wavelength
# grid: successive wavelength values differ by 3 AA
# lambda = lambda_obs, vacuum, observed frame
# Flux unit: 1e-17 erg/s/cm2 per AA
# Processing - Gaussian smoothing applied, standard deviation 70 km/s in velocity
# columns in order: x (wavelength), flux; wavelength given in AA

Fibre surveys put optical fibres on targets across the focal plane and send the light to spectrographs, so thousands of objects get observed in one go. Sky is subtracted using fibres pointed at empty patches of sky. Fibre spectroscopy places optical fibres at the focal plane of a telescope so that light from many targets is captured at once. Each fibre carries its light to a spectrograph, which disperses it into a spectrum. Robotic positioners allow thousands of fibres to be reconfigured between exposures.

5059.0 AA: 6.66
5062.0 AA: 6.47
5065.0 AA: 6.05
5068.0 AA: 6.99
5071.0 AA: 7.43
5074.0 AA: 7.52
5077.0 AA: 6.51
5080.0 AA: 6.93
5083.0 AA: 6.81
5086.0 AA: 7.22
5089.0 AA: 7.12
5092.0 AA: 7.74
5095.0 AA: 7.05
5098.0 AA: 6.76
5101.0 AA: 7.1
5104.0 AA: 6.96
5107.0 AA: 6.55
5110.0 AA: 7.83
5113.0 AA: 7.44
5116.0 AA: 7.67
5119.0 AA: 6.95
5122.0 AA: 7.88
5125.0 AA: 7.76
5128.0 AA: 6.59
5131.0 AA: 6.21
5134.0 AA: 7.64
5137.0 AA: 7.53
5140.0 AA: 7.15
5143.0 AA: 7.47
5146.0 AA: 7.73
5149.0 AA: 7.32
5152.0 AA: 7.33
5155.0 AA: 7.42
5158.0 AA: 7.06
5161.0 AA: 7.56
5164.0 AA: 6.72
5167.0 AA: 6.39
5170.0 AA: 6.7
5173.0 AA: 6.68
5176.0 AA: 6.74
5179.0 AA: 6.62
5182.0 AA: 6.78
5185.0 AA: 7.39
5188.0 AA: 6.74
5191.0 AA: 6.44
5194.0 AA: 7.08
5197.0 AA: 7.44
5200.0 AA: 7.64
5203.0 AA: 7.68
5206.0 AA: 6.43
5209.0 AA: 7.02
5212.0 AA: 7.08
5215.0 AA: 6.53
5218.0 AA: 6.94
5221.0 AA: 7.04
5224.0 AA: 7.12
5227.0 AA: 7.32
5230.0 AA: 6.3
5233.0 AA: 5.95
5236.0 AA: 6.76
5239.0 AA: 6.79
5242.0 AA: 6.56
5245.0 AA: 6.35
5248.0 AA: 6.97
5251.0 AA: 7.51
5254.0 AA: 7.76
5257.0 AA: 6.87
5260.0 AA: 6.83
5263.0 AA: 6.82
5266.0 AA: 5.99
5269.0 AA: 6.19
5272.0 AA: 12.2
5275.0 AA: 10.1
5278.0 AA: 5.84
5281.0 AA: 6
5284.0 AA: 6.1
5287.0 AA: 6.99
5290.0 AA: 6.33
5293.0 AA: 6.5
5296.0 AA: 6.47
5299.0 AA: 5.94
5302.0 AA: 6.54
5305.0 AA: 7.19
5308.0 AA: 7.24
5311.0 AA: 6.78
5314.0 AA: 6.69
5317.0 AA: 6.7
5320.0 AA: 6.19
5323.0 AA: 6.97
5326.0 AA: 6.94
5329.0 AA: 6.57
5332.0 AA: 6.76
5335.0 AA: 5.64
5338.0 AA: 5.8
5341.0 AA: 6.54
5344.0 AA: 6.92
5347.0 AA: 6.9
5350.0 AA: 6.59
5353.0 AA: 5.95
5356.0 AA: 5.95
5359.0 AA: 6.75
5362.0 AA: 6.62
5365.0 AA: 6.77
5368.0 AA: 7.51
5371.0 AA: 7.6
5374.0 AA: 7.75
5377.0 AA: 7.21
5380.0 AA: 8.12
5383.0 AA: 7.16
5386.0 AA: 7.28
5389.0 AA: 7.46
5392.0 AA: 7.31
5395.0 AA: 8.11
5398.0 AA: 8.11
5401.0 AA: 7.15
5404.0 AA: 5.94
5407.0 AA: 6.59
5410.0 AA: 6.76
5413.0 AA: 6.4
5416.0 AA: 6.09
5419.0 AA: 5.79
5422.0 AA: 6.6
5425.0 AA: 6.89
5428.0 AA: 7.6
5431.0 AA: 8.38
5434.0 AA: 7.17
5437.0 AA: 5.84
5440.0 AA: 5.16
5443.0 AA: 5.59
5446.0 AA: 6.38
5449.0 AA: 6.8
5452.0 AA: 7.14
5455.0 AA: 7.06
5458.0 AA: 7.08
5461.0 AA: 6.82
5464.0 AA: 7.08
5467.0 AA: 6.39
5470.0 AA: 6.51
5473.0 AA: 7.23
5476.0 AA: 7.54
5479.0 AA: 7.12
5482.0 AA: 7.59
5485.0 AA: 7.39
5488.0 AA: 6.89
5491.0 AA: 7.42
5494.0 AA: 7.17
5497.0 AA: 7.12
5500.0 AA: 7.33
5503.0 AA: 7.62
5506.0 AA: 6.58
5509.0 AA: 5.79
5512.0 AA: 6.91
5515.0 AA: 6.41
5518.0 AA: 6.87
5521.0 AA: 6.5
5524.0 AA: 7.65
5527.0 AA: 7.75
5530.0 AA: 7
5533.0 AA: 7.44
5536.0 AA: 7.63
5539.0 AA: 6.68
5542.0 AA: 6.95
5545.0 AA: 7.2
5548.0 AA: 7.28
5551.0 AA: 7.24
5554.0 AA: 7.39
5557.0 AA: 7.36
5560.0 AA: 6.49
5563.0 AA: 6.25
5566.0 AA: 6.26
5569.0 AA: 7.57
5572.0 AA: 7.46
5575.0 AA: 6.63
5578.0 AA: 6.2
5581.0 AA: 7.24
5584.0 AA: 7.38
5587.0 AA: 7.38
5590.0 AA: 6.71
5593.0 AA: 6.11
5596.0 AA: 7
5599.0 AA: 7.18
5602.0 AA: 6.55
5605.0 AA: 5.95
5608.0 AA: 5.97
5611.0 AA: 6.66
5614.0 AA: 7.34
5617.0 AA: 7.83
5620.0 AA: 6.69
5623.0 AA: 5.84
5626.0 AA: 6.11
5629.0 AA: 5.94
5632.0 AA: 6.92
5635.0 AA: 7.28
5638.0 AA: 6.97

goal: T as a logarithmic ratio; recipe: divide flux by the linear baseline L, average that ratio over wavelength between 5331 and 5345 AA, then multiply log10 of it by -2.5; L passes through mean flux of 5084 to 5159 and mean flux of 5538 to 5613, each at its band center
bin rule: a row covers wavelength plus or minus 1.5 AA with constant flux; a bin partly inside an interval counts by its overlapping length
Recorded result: 0.12 mag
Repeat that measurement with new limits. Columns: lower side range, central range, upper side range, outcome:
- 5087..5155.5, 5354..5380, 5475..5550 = 0.02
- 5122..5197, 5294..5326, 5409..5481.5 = 0.03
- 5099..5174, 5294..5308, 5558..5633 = 0.06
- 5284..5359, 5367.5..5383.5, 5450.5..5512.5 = -0.13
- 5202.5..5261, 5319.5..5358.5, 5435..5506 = 0.07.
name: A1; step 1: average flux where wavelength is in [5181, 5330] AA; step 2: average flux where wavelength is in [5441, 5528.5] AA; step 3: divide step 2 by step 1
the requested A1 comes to 1.0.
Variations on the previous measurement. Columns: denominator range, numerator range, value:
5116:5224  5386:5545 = 0.98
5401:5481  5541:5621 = 1.03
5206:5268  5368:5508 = 1.03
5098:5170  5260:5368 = 0.94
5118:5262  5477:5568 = 1.00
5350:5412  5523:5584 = 1.00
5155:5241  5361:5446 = 1.01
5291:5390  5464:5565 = 1.04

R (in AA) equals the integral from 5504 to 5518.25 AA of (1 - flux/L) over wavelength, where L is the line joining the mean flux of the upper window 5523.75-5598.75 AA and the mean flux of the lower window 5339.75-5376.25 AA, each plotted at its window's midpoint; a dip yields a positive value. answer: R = 1.0 AA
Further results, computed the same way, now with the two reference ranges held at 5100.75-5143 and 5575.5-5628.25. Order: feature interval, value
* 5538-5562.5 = -1.0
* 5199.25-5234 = 1.1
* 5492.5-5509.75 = -0.4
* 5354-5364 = 0.8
